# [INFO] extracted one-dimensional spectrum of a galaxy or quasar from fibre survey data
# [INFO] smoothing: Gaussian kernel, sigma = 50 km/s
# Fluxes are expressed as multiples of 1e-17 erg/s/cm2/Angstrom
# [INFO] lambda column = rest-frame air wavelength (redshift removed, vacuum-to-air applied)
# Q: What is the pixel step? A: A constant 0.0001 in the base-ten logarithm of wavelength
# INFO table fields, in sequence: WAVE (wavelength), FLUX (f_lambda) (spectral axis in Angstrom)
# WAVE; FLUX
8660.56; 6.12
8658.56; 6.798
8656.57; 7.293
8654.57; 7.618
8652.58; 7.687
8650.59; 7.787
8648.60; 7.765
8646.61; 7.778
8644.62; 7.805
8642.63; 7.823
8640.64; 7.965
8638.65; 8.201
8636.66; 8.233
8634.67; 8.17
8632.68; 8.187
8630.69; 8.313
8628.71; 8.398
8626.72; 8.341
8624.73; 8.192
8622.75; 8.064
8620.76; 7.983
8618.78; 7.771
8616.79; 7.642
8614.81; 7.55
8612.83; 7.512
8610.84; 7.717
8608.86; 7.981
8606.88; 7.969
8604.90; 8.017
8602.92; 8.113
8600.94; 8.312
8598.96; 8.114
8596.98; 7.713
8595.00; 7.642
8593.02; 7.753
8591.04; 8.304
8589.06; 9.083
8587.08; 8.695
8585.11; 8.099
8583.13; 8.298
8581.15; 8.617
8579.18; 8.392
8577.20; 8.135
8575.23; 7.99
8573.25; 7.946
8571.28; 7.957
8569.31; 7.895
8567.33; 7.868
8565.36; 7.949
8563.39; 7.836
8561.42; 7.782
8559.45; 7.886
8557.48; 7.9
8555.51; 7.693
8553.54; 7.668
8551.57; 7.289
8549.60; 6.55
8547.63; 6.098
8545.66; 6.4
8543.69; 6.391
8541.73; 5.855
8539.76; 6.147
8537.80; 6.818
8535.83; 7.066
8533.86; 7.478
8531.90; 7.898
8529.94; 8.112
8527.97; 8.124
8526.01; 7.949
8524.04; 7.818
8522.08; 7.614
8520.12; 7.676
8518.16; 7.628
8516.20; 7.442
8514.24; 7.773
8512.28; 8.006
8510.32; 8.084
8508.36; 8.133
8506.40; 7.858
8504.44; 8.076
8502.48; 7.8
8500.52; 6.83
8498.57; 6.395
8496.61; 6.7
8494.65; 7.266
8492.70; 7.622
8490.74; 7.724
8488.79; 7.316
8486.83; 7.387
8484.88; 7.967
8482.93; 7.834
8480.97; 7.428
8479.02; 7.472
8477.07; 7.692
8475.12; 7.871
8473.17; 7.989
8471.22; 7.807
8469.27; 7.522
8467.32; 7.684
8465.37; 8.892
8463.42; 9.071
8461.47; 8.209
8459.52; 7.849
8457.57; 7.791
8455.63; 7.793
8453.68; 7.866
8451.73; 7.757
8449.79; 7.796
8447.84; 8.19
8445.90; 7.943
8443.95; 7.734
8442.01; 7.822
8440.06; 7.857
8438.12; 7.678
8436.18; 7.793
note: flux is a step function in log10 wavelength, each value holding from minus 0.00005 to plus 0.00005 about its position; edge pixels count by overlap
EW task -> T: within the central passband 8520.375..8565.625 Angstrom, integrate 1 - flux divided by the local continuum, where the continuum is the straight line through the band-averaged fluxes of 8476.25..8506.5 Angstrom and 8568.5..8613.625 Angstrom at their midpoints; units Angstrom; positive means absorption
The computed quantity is 2.7 Angstrom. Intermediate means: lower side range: 7.45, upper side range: 8.1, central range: 7.31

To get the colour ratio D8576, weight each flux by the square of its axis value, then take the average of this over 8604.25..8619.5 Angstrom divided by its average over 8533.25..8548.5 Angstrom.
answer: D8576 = 1.2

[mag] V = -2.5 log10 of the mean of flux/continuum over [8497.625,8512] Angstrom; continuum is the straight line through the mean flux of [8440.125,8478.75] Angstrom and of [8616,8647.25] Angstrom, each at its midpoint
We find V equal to 0.050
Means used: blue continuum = 7.95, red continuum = 8.06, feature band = 7.62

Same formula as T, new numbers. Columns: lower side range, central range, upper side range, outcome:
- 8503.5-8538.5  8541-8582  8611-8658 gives 1.4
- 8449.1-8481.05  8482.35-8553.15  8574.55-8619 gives 5.5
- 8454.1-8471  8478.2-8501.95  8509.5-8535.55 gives 1.8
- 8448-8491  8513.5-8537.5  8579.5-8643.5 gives 0.8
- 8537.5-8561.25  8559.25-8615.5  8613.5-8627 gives -4.5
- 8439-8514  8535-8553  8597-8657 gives 3.0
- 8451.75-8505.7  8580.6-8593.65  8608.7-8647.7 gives -0.9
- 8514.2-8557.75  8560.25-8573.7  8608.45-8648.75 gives -0.7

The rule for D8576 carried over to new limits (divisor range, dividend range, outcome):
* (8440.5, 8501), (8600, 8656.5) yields 1.07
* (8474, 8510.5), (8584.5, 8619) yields 1.09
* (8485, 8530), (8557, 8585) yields 1.07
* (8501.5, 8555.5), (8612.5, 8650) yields 1.11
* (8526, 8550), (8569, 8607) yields 1.19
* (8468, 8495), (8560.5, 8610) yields 1.09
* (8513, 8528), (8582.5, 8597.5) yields 1.08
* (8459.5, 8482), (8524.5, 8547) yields 0.91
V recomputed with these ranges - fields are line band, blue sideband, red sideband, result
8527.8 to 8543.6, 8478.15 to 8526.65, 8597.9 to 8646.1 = 0.09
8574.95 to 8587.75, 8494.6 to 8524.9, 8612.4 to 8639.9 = -0.06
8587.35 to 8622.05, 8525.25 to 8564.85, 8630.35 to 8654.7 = -0.04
